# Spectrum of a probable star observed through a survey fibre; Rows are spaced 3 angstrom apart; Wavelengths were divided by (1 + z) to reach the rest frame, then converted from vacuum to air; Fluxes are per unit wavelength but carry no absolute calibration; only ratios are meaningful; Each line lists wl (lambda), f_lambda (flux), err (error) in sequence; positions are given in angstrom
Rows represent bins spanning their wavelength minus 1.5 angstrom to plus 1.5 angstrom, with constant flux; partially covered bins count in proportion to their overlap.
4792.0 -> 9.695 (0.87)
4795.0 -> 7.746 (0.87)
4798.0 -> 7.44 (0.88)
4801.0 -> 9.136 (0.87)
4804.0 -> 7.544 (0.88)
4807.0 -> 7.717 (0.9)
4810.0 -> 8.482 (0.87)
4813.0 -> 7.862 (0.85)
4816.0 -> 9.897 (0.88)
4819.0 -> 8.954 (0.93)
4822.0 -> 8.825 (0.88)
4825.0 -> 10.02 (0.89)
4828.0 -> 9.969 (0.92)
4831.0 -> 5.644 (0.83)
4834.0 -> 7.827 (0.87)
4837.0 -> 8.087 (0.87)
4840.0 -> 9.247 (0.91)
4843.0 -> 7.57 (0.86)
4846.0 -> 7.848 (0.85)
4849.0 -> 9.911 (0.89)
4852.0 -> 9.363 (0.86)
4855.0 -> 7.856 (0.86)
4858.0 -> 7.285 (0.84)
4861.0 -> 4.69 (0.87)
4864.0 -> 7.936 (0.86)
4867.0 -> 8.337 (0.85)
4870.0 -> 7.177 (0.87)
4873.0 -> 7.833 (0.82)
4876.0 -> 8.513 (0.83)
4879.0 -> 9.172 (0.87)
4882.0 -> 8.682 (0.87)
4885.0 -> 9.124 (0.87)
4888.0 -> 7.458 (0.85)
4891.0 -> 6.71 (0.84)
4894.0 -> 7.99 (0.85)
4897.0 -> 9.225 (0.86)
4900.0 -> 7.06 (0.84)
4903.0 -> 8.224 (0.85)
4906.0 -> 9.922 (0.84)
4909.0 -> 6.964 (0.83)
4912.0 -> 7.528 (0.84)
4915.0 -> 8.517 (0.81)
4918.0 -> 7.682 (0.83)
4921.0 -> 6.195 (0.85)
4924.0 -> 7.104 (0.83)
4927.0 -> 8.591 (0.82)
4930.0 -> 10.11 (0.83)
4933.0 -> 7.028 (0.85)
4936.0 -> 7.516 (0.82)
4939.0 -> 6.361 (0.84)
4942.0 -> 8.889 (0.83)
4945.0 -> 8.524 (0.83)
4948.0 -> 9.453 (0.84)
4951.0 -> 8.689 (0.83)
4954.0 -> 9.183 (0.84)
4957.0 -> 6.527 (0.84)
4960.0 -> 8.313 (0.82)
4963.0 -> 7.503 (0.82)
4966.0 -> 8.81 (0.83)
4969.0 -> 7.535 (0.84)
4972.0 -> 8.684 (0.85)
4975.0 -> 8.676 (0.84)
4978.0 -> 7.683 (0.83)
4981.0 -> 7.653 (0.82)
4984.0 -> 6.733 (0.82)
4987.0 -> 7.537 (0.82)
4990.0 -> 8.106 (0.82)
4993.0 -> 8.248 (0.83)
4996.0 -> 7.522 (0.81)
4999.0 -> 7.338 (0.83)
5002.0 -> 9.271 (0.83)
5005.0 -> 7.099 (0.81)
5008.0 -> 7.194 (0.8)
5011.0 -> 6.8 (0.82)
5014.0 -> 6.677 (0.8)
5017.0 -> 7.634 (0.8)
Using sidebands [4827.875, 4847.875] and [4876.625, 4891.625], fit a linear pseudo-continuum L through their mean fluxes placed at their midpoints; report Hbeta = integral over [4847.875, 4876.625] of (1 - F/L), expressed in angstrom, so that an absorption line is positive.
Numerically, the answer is 1.0 angstrom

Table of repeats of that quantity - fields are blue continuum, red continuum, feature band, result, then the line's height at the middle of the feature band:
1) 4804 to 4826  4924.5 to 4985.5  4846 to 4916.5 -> 3.0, 8.42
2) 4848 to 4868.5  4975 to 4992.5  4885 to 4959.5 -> -2.3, 7.77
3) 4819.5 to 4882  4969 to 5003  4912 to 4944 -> 0.9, 8.03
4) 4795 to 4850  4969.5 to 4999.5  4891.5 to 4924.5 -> 1.1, 8.1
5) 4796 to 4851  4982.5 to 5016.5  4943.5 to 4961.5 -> -1.6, 7.76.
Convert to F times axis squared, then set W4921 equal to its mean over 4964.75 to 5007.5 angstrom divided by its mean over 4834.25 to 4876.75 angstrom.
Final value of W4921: 1.05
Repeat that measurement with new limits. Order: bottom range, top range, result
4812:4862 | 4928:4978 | 1.04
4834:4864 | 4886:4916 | 1.02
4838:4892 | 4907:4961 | 1.02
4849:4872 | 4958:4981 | 1.10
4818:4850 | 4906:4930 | 0.95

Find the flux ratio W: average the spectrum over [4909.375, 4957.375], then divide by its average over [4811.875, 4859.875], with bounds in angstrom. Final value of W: 0.9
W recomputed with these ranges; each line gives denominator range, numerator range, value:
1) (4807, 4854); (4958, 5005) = 0.92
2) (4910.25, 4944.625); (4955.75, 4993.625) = 1.01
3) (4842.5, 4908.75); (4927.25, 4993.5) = 1.00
